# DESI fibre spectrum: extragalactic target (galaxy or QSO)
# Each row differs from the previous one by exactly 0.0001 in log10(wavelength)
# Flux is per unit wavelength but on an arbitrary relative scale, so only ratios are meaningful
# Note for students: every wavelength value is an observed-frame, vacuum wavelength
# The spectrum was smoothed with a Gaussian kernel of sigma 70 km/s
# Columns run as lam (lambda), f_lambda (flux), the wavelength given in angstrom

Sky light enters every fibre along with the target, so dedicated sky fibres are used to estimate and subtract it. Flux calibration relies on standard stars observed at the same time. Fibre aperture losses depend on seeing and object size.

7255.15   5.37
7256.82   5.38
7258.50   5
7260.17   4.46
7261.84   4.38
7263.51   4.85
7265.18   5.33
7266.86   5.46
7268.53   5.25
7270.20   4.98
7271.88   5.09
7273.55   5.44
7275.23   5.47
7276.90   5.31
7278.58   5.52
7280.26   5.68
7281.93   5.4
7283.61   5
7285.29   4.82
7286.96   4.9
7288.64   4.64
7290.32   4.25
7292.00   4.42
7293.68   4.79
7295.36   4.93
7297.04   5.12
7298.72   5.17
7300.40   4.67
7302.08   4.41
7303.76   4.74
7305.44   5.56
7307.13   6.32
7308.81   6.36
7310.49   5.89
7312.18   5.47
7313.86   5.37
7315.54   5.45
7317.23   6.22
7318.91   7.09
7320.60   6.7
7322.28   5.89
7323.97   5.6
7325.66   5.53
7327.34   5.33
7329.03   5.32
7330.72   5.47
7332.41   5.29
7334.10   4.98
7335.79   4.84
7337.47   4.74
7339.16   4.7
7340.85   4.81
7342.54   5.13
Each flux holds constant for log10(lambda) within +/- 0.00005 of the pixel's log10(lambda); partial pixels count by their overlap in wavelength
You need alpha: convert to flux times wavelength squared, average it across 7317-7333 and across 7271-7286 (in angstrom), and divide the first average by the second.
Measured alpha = 1.11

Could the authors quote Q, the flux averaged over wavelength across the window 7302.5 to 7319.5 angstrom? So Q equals 5.79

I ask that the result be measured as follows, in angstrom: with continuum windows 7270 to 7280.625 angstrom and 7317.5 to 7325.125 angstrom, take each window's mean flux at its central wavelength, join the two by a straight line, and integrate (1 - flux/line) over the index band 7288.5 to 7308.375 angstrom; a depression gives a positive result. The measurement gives 3.0 angstrom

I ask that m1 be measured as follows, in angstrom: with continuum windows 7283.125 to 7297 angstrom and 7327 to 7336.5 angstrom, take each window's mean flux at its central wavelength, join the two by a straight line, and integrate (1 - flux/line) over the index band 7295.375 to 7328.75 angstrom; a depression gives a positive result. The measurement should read -4.2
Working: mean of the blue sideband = 4.73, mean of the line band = 5.6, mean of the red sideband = 5.2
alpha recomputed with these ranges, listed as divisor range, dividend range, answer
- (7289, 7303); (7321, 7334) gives 1.18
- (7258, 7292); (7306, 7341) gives 1.12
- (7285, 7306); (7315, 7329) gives 1.25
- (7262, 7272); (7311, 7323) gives 1.20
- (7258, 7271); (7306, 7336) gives 1.17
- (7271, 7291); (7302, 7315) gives 1.10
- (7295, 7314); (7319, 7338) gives 1.04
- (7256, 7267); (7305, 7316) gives 1.19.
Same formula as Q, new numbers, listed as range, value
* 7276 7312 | 5.14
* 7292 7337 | 5.46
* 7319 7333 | 5.72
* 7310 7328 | 5.87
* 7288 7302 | 4.73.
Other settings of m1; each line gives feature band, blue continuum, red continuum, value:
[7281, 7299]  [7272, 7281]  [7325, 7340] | 1.7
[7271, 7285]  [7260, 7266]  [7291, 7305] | -1.6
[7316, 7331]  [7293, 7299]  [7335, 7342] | -3.2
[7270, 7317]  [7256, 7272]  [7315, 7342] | 0.3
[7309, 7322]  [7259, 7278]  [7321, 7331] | -1.3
